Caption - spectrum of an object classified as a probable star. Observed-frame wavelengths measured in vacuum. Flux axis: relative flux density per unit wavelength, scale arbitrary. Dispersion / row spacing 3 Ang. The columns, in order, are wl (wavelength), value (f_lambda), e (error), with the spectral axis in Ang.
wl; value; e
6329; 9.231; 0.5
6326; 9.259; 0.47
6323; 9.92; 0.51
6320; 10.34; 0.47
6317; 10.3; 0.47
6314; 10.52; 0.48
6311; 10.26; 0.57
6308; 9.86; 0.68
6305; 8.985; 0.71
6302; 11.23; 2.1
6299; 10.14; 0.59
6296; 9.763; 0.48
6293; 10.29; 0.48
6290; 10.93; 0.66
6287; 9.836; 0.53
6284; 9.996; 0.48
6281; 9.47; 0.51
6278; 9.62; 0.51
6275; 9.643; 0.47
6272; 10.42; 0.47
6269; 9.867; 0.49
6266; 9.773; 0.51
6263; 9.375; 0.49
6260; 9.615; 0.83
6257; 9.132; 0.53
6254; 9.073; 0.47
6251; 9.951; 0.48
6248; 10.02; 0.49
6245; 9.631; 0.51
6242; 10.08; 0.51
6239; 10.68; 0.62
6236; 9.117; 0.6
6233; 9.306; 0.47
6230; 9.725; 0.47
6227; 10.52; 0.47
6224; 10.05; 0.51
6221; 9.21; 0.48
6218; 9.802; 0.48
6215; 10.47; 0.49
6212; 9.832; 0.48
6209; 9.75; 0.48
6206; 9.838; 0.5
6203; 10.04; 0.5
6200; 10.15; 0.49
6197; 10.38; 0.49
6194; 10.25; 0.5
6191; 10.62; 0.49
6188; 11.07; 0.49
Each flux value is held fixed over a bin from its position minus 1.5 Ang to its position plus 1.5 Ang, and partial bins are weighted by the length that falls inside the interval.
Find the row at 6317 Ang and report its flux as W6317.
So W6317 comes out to 10.3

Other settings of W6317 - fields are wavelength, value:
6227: 10.52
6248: 10.02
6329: 9.231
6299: 10.14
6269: 9.867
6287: 9.836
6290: 10.93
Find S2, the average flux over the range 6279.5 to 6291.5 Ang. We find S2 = 10.1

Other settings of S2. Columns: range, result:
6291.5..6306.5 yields 10.1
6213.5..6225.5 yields 9.88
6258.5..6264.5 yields 9.49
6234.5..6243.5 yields 9.96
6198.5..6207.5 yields 10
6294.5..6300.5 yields 9.95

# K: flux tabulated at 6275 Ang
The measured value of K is 9.643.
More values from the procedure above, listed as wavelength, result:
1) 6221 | 9.21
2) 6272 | 10.42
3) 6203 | 10.04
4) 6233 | 9.306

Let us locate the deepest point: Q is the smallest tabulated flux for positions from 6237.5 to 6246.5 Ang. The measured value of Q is 9.631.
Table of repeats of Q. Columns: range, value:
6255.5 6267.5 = 9.132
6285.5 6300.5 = 9.763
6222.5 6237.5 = 9.117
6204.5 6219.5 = 9.75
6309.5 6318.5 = 10.26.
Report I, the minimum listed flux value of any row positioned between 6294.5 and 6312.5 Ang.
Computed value 8.985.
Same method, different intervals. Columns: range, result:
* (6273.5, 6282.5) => 9.47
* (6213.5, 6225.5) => 9.21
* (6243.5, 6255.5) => 9.073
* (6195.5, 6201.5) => 10.15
